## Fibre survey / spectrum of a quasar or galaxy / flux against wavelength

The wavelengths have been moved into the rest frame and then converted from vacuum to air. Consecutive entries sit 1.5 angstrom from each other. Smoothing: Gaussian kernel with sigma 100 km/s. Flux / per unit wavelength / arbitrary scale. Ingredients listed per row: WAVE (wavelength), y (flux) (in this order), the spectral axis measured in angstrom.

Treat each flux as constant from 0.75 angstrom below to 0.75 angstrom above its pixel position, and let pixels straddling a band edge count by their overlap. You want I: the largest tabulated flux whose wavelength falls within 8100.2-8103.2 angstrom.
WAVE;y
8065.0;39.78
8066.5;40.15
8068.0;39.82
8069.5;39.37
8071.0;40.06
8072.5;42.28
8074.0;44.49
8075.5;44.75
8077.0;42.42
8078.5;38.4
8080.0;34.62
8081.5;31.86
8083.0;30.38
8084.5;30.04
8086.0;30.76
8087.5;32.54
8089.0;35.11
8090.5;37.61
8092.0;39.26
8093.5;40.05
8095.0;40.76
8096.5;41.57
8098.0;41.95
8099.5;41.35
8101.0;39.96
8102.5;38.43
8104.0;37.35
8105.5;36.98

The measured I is 39.96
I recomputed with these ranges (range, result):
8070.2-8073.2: 42.28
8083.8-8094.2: 40.05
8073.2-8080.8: 44.75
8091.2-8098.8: 41.95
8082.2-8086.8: 30.76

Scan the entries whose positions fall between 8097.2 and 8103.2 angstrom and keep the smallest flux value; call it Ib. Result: 38.43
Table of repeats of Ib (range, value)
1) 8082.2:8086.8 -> 30.04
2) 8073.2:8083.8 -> 30.38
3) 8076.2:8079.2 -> 38.4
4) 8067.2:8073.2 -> 39.37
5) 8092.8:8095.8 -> 40.05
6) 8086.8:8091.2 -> 32.54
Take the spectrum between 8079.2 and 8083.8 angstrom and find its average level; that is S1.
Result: 32.3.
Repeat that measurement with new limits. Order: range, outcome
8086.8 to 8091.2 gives 35.1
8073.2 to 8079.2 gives 42.5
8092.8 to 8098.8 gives 41.1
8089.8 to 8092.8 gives 38.5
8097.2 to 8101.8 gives 41.1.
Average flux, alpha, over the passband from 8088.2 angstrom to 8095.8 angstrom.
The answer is 38.5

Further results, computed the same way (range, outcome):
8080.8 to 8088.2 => 31.1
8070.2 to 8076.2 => 42.9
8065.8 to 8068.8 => 40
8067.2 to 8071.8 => 39.8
